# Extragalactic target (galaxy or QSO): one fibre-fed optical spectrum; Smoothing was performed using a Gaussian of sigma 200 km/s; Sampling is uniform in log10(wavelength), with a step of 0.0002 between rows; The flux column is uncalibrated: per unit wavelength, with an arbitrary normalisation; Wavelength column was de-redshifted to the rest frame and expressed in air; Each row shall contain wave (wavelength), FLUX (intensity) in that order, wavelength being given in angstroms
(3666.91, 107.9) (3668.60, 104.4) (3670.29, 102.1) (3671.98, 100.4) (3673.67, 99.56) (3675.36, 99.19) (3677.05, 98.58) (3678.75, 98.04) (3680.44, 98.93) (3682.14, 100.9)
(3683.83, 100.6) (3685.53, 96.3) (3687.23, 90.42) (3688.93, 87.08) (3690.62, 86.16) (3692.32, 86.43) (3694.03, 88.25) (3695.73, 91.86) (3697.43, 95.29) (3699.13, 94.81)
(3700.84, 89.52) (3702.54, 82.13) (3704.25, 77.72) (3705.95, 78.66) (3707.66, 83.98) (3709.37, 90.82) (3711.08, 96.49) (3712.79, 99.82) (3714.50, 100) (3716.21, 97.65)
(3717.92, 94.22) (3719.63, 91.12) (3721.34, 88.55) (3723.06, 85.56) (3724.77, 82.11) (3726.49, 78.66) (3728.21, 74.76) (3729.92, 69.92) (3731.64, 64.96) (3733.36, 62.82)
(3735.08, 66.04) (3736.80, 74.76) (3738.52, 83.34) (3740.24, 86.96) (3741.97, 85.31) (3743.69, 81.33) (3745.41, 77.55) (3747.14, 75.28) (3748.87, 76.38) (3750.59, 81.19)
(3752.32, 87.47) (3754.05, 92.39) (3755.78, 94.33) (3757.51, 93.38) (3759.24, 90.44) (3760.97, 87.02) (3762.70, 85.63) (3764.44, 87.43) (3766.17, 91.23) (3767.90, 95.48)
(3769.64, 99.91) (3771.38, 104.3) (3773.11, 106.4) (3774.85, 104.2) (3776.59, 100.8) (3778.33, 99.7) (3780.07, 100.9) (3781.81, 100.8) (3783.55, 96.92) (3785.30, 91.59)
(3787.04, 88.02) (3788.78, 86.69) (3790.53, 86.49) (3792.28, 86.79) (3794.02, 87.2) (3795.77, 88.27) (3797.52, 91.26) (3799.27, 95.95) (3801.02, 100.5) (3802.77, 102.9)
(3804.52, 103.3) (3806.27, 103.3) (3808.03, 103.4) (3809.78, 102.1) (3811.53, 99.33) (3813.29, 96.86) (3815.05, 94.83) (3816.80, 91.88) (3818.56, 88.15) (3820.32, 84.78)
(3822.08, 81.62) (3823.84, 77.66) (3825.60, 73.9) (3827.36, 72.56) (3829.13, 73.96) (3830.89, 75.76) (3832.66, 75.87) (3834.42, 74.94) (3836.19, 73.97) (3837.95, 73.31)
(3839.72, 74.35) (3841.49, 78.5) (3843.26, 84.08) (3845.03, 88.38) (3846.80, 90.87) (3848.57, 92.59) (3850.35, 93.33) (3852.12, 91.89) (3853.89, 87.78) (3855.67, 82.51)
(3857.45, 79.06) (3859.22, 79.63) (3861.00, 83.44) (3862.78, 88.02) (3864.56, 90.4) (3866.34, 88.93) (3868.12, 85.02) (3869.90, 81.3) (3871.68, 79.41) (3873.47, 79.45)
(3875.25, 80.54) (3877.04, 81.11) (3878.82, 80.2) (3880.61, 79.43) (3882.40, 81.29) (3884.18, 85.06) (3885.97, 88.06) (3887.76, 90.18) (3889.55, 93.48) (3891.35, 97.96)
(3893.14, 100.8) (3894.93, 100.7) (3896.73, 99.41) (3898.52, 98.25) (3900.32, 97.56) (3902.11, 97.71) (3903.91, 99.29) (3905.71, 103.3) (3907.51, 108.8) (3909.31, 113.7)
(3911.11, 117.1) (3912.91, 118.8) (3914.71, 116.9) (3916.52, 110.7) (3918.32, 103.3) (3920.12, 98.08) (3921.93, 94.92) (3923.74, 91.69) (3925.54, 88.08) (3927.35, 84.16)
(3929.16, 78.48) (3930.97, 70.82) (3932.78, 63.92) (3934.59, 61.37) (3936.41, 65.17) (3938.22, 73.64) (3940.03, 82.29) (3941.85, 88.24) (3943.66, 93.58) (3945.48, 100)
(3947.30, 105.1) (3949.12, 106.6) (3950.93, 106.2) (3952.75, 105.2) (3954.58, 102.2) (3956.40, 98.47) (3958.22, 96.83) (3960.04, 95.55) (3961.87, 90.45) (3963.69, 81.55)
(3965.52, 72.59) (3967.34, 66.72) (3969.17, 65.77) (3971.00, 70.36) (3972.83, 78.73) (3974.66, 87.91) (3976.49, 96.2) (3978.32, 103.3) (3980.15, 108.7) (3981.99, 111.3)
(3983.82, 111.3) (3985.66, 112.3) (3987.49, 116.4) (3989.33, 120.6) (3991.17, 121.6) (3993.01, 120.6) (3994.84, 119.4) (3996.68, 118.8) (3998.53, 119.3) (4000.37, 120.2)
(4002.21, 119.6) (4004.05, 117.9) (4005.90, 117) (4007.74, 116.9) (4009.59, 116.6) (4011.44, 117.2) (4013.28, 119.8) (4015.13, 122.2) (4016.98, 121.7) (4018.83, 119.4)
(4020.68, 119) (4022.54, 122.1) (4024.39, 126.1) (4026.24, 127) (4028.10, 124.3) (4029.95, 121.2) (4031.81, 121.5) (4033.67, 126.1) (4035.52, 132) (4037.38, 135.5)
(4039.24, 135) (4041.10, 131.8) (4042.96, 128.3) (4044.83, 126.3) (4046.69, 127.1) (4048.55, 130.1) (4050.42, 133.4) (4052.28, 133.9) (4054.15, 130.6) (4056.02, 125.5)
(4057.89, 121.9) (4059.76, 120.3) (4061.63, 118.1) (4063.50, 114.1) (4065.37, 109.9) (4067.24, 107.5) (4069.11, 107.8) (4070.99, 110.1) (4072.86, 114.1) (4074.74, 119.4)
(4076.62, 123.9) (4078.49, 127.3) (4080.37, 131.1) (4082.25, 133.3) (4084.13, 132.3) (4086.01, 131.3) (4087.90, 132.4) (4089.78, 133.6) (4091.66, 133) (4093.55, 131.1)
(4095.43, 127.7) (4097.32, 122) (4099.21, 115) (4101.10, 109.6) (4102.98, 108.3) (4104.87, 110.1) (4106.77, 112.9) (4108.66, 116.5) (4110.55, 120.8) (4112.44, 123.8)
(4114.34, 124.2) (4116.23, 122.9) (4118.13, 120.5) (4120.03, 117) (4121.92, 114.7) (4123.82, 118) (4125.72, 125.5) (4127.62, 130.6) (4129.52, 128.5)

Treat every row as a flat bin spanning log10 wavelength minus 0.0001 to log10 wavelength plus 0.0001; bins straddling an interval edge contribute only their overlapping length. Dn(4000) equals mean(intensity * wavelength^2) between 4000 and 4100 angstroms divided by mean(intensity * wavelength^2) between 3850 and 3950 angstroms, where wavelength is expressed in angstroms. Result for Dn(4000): 1.47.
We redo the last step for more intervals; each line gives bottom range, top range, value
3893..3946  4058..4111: 1.40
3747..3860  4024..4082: 1.58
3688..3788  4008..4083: 1.64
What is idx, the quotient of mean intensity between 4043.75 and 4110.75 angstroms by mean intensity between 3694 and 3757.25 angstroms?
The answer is 1.4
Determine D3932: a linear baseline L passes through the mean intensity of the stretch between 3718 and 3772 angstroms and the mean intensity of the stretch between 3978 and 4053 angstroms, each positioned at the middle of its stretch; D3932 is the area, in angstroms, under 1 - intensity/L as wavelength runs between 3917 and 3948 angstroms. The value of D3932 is 7.1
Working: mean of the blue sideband 83.8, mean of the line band 85.1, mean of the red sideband 122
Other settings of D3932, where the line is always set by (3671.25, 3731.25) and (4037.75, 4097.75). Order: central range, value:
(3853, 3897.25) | 8.51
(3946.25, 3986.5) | 7.45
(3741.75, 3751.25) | 1.57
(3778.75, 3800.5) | 1.49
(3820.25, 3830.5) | 2.56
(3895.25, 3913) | 0.83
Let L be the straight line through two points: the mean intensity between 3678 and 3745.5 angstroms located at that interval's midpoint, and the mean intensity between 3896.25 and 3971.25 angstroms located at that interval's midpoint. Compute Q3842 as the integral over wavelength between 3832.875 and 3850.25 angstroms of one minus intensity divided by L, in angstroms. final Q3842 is 1.6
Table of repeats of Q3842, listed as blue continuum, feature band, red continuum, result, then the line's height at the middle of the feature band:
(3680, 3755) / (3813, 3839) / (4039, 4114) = 4.5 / 96.9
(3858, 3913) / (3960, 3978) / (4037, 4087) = 4.5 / 107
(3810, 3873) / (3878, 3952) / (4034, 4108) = 2.2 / 96.6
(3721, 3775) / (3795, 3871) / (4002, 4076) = 6.7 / 95.6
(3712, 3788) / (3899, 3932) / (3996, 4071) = 2.6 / 108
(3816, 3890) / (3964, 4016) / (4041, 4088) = 1.4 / 109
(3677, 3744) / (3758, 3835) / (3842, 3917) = -1.7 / 89.7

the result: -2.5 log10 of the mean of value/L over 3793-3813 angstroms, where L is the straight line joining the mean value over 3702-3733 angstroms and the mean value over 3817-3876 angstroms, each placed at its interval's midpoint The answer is -0.18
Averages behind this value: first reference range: 85.1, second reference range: 82.1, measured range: 97.9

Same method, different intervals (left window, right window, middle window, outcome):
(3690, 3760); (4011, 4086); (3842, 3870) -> 0.16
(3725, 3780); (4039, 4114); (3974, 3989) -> 0.05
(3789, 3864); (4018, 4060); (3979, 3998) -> 0.01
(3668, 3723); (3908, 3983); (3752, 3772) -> 0.01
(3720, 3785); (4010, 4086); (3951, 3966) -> 0.19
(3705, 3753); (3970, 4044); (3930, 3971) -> 0.27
